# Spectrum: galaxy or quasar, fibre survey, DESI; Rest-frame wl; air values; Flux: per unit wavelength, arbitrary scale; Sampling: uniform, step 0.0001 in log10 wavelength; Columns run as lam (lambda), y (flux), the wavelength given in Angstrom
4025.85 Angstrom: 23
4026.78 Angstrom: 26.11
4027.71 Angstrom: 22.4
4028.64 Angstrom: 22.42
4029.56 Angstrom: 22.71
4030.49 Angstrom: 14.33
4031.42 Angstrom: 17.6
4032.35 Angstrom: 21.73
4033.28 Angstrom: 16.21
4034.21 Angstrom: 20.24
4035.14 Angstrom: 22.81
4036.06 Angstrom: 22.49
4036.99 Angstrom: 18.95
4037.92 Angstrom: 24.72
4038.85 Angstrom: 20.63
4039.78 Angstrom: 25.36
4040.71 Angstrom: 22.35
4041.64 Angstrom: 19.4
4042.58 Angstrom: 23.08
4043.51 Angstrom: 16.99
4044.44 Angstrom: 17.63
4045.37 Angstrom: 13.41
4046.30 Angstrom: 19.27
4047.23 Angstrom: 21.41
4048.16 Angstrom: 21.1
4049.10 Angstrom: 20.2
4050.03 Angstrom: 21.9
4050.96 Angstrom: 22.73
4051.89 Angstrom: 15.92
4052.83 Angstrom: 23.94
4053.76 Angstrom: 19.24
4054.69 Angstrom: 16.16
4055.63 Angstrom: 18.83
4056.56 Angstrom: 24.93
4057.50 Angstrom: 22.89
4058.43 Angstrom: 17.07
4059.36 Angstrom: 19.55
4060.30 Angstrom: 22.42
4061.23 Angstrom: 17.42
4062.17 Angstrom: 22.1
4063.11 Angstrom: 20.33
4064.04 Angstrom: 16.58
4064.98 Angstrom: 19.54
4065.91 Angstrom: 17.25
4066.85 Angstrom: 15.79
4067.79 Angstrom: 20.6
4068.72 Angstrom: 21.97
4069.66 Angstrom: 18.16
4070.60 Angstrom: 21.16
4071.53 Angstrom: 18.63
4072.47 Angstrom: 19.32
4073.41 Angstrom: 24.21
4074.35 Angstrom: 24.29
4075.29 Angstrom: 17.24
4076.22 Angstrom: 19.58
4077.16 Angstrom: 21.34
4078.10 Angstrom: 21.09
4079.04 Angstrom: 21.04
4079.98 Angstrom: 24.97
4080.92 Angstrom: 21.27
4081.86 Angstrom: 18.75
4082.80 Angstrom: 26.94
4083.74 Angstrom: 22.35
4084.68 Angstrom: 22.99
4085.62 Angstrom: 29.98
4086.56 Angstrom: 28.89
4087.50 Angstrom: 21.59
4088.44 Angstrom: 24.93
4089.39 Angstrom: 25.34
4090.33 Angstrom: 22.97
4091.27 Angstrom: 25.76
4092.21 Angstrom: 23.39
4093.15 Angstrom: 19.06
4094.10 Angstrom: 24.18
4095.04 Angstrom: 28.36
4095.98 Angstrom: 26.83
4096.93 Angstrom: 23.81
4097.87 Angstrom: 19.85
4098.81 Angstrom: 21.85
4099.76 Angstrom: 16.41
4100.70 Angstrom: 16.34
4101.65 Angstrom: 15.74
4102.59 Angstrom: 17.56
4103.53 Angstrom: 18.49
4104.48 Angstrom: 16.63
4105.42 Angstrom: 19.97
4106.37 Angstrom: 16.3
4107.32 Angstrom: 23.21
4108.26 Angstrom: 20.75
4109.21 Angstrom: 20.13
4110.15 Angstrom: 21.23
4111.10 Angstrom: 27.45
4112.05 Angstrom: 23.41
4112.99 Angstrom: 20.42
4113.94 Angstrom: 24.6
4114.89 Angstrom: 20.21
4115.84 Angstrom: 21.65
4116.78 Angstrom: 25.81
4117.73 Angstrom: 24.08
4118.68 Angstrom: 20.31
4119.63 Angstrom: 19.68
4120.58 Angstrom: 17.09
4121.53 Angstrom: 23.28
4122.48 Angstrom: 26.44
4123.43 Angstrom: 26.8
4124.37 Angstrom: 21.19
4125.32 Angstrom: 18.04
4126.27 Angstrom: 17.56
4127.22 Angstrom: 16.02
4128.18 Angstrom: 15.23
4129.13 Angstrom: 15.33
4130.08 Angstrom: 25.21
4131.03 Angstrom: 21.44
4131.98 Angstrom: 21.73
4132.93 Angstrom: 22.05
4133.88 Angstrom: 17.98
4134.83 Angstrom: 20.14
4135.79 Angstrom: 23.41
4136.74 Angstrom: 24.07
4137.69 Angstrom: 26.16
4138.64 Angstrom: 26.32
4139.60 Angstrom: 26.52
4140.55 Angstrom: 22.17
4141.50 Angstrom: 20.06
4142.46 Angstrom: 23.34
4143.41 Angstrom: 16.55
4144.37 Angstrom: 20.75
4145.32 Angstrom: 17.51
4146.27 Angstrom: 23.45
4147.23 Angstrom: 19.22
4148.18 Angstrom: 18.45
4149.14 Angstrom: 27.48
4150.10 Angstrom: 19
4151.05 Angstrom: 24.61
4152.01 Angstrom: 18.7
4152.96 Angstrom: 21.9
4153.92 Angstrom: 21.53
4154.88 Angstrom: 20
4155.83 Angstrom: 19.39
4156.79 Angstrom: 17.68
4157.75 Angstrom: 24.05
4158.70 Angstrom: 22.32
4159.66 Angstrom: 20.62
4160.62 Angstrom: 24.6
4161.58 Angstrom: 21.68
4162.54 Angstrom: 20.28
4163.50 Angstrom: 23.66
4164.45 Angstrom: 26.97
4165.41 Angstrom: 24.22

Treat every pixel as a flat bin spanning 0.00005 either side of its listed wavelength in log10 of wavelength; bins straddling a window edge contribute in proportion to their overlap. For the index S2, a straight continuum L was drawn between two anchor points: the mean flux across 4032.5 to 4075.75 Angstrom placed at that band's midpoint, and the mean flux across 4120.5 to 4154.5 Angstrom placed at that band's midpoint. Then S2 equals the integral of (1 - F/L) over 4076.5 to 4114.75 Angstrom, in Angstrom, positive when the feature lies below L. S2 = -2.6 Angstrom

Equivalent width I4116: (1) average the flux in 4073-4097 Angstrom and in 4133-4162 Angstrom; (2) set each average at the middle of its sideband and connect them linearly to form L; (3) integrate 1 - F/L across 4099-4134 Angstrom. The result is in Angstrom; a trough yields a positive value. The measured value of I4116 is 3.2 Angstrom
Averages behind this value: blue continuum 23.5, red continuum 21.7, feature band 20.5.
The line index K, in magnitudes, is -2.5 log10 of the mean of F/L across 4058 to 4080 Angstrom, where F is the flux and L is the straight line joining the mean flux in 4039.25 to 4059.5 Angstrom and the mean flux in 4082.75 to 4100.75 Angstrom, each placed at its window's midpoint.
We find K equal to 0.10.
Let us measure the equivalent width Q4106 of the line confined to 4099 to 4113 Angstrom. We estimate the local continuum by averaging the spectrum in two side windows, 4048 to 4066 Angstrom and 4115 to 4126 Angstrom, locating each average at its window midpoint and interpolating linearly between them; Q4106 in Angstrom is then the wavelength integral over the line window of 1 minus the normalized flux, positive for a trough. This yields 1.3 Angstrom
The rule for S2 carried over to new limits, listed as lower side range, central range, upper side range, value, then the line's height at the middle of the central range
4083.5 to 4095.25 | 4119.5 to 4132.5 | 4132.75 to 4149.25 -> 1.30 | 22.6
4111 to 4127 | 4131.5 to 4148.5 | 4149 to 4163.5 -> 0.04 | 21.7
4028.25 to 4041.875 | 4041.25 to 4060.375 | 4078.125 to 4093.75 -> 1.63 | 21.7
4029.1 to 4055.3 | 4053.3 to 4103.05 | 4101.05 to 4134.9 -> -2.33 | 20.3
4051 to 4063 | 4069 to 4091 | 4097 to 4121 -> -2.43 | 20.3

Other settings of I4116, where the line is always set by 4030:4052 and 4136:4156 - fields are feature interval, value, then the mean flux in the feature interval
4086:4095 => -1.5 Angstrom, 24.3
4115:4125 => -0.5 Angstrom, 22.5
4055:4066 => 0.3 Angstrom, 19.9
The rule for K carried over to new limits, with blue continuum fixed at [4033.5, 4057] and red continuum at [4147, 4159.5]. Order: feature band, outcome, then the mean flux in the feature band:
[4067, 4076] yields 0.01 mag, 20.4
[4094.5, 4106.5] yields 0.04 mag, 20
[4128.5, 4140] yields -0.07 mag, 22.4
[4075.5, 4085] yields -0.06 mag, 21.9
